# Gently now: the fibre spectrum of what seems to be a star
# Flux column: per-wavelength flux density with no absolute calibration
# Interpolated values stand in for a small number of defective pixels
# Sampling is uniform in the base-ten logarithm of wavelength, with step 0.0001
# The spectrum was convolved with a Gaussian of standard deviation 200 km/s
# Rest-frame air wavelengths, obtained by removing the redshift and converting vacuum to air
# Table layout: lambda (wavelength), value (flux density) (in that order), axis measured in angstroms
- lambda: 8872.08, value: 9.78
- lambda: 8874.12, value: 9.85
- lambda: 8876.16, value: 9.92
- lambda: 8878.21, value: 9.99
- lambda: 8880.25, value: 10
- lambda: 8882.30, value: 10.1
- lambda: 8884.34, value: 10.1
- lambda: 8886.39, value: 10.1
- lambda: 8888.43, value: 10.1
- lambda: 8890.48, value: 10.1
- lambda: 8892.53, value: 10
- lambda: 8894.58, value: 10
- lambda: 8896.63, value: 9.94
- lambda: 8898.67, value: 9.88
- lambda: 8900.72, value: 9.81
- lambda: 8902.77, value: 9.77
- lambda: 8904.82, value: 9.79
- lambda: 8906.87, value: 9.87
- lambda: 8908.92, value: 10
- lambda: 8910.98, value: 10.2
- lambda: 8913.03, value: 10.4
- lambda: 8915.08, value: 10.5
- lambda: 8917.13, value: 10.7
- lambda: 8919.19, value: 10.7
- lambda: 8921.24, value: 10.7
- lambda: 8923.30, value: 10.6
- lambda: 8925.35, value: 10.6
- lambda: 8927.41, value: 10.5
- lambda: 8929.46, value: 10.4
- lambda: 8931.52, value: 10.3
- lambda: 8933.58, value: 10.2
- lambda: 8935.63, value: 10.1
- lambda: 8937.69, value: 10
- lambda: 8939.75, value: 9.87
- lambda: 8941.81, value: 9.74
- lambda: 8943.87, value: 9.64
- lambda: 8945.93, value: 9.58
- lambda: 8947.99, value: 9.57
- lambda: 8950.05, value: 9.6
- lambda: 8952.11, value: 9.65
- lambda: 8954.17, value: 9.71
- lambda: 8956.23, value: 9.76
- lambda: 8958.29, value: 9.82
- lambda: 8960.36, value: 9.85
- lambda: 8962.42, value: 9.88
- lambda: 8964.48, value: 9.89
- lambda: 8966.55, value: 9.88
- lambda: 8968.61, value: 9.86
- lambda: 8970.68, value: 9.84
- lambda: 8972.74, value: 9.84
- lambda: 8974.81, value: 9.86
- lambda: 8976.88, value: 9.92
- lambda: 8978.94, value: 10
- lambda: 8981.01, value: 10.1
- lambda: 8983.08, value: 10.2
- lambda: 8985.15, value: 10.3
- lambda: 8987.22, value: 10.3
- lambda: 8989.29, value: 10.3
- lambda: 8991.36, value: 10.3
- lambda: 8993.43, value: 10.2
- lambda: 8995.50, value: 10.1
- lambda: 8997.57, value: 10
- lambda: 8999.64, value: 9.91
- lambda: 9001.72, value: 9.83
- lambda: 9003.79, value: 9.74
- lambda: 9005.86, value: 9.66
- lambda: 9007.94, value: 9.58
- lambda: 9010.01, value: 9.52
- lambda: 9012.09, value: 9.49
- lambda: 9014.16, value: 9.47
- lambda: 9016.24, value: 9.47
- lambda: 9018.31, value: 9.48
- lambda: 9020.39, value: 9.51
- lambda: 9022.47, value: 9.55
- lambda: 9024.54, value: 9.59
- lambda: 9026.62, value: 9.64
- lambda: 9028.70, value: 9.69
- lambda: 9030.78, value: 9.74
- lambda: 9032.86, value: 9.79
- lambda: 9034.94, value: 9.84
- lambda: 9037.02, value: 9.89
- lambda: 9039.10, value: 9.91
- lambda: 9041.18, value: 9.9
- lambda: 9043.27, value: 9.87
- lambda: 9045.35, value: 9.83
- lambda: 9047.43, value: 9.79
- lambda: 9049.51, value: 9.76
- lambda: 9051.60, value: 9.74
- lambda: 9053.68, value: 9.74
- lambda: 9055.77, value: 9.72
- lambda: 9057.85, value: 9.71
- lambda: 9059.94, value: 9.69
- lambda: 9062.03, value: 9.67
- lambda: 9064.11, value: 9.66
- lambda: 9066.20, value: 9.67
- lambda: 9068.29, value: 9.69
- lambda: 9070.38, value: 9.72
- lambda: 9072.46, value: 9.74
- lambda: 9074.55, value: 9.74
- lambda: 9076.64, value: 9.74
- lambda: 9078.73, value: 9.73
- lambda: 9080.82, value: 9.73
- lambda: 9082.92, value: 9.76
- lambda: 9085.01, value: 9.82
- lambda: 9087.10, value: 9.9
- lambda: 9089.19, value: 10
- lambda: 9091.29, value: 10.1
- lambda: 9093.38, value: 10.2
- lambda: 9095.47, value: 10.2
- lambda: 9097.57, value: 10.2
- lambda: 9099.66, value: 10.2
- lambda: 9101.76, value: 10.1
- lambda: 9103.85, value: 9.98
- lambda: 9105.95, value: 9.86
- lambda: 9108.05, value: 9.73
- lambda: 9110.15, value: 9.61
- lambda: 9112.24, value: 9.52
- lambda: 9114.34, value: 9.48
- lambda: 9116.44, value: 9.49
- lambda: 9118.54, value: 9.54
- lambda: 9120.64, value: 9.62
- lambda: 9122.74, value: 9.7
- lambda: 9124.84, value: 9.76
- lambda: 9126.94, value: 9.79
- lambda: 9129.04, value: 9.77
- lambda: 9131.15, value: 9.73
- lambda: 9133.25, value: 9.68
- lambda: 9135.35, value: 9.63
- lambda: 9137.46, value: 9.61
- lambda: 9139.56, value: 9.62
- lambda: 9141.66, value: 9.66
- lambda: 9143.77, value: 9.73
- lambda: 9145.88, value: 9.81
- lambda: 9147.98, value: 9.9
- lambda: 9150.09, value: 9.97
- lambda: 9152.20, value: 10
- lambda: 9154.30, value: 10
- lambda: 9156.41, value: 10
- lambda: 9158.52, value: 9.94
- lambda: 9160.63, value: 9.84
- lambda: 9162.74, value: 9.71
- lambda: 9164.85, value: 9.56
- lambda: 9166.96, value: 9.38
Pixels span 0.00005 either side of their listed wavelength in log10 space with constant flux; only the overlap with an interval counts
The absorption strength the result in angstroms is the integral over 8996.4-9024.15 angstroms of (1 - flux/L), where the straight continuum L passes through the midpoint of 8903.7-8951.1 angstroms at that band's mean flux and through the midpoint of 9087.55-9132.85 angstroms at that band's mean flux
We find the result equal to 1.0 angstroms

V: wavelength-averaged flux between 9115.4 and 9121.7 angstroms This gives 9.55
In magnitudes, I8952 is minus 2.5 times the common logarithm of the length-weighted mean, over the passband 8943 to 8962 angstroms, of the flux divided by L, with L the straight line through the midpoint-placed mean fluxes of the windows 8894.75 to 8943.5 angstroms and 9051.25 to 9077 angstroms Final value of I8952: 0.04 mag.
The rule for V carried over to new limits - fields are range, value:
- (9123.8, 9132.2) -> 9.76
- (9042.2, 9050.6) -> 9.81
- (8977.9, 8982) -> 10.1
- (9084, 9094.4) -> 10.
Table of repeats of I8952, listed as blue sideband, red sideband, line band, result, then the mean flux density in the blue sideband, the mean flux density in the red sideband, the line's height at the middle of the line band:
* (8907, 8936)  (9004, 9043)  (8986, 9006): -0.02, 10.4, 9.66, 9.86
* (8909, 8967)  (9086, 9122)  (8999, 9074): 0.03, 10.1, 9.87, 9.95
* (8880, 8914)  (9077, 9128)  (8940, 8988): 0.01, 10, 9.83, 9.95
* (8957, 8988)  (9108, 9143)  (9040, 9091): 0.00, 9.96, 9.64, 9.77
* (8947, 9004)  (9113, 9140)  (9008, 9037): 0.03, 9.94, 9.65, 9.85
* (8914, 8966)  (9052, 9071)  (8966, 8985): 0.00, 10.1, 9.7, 9.96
